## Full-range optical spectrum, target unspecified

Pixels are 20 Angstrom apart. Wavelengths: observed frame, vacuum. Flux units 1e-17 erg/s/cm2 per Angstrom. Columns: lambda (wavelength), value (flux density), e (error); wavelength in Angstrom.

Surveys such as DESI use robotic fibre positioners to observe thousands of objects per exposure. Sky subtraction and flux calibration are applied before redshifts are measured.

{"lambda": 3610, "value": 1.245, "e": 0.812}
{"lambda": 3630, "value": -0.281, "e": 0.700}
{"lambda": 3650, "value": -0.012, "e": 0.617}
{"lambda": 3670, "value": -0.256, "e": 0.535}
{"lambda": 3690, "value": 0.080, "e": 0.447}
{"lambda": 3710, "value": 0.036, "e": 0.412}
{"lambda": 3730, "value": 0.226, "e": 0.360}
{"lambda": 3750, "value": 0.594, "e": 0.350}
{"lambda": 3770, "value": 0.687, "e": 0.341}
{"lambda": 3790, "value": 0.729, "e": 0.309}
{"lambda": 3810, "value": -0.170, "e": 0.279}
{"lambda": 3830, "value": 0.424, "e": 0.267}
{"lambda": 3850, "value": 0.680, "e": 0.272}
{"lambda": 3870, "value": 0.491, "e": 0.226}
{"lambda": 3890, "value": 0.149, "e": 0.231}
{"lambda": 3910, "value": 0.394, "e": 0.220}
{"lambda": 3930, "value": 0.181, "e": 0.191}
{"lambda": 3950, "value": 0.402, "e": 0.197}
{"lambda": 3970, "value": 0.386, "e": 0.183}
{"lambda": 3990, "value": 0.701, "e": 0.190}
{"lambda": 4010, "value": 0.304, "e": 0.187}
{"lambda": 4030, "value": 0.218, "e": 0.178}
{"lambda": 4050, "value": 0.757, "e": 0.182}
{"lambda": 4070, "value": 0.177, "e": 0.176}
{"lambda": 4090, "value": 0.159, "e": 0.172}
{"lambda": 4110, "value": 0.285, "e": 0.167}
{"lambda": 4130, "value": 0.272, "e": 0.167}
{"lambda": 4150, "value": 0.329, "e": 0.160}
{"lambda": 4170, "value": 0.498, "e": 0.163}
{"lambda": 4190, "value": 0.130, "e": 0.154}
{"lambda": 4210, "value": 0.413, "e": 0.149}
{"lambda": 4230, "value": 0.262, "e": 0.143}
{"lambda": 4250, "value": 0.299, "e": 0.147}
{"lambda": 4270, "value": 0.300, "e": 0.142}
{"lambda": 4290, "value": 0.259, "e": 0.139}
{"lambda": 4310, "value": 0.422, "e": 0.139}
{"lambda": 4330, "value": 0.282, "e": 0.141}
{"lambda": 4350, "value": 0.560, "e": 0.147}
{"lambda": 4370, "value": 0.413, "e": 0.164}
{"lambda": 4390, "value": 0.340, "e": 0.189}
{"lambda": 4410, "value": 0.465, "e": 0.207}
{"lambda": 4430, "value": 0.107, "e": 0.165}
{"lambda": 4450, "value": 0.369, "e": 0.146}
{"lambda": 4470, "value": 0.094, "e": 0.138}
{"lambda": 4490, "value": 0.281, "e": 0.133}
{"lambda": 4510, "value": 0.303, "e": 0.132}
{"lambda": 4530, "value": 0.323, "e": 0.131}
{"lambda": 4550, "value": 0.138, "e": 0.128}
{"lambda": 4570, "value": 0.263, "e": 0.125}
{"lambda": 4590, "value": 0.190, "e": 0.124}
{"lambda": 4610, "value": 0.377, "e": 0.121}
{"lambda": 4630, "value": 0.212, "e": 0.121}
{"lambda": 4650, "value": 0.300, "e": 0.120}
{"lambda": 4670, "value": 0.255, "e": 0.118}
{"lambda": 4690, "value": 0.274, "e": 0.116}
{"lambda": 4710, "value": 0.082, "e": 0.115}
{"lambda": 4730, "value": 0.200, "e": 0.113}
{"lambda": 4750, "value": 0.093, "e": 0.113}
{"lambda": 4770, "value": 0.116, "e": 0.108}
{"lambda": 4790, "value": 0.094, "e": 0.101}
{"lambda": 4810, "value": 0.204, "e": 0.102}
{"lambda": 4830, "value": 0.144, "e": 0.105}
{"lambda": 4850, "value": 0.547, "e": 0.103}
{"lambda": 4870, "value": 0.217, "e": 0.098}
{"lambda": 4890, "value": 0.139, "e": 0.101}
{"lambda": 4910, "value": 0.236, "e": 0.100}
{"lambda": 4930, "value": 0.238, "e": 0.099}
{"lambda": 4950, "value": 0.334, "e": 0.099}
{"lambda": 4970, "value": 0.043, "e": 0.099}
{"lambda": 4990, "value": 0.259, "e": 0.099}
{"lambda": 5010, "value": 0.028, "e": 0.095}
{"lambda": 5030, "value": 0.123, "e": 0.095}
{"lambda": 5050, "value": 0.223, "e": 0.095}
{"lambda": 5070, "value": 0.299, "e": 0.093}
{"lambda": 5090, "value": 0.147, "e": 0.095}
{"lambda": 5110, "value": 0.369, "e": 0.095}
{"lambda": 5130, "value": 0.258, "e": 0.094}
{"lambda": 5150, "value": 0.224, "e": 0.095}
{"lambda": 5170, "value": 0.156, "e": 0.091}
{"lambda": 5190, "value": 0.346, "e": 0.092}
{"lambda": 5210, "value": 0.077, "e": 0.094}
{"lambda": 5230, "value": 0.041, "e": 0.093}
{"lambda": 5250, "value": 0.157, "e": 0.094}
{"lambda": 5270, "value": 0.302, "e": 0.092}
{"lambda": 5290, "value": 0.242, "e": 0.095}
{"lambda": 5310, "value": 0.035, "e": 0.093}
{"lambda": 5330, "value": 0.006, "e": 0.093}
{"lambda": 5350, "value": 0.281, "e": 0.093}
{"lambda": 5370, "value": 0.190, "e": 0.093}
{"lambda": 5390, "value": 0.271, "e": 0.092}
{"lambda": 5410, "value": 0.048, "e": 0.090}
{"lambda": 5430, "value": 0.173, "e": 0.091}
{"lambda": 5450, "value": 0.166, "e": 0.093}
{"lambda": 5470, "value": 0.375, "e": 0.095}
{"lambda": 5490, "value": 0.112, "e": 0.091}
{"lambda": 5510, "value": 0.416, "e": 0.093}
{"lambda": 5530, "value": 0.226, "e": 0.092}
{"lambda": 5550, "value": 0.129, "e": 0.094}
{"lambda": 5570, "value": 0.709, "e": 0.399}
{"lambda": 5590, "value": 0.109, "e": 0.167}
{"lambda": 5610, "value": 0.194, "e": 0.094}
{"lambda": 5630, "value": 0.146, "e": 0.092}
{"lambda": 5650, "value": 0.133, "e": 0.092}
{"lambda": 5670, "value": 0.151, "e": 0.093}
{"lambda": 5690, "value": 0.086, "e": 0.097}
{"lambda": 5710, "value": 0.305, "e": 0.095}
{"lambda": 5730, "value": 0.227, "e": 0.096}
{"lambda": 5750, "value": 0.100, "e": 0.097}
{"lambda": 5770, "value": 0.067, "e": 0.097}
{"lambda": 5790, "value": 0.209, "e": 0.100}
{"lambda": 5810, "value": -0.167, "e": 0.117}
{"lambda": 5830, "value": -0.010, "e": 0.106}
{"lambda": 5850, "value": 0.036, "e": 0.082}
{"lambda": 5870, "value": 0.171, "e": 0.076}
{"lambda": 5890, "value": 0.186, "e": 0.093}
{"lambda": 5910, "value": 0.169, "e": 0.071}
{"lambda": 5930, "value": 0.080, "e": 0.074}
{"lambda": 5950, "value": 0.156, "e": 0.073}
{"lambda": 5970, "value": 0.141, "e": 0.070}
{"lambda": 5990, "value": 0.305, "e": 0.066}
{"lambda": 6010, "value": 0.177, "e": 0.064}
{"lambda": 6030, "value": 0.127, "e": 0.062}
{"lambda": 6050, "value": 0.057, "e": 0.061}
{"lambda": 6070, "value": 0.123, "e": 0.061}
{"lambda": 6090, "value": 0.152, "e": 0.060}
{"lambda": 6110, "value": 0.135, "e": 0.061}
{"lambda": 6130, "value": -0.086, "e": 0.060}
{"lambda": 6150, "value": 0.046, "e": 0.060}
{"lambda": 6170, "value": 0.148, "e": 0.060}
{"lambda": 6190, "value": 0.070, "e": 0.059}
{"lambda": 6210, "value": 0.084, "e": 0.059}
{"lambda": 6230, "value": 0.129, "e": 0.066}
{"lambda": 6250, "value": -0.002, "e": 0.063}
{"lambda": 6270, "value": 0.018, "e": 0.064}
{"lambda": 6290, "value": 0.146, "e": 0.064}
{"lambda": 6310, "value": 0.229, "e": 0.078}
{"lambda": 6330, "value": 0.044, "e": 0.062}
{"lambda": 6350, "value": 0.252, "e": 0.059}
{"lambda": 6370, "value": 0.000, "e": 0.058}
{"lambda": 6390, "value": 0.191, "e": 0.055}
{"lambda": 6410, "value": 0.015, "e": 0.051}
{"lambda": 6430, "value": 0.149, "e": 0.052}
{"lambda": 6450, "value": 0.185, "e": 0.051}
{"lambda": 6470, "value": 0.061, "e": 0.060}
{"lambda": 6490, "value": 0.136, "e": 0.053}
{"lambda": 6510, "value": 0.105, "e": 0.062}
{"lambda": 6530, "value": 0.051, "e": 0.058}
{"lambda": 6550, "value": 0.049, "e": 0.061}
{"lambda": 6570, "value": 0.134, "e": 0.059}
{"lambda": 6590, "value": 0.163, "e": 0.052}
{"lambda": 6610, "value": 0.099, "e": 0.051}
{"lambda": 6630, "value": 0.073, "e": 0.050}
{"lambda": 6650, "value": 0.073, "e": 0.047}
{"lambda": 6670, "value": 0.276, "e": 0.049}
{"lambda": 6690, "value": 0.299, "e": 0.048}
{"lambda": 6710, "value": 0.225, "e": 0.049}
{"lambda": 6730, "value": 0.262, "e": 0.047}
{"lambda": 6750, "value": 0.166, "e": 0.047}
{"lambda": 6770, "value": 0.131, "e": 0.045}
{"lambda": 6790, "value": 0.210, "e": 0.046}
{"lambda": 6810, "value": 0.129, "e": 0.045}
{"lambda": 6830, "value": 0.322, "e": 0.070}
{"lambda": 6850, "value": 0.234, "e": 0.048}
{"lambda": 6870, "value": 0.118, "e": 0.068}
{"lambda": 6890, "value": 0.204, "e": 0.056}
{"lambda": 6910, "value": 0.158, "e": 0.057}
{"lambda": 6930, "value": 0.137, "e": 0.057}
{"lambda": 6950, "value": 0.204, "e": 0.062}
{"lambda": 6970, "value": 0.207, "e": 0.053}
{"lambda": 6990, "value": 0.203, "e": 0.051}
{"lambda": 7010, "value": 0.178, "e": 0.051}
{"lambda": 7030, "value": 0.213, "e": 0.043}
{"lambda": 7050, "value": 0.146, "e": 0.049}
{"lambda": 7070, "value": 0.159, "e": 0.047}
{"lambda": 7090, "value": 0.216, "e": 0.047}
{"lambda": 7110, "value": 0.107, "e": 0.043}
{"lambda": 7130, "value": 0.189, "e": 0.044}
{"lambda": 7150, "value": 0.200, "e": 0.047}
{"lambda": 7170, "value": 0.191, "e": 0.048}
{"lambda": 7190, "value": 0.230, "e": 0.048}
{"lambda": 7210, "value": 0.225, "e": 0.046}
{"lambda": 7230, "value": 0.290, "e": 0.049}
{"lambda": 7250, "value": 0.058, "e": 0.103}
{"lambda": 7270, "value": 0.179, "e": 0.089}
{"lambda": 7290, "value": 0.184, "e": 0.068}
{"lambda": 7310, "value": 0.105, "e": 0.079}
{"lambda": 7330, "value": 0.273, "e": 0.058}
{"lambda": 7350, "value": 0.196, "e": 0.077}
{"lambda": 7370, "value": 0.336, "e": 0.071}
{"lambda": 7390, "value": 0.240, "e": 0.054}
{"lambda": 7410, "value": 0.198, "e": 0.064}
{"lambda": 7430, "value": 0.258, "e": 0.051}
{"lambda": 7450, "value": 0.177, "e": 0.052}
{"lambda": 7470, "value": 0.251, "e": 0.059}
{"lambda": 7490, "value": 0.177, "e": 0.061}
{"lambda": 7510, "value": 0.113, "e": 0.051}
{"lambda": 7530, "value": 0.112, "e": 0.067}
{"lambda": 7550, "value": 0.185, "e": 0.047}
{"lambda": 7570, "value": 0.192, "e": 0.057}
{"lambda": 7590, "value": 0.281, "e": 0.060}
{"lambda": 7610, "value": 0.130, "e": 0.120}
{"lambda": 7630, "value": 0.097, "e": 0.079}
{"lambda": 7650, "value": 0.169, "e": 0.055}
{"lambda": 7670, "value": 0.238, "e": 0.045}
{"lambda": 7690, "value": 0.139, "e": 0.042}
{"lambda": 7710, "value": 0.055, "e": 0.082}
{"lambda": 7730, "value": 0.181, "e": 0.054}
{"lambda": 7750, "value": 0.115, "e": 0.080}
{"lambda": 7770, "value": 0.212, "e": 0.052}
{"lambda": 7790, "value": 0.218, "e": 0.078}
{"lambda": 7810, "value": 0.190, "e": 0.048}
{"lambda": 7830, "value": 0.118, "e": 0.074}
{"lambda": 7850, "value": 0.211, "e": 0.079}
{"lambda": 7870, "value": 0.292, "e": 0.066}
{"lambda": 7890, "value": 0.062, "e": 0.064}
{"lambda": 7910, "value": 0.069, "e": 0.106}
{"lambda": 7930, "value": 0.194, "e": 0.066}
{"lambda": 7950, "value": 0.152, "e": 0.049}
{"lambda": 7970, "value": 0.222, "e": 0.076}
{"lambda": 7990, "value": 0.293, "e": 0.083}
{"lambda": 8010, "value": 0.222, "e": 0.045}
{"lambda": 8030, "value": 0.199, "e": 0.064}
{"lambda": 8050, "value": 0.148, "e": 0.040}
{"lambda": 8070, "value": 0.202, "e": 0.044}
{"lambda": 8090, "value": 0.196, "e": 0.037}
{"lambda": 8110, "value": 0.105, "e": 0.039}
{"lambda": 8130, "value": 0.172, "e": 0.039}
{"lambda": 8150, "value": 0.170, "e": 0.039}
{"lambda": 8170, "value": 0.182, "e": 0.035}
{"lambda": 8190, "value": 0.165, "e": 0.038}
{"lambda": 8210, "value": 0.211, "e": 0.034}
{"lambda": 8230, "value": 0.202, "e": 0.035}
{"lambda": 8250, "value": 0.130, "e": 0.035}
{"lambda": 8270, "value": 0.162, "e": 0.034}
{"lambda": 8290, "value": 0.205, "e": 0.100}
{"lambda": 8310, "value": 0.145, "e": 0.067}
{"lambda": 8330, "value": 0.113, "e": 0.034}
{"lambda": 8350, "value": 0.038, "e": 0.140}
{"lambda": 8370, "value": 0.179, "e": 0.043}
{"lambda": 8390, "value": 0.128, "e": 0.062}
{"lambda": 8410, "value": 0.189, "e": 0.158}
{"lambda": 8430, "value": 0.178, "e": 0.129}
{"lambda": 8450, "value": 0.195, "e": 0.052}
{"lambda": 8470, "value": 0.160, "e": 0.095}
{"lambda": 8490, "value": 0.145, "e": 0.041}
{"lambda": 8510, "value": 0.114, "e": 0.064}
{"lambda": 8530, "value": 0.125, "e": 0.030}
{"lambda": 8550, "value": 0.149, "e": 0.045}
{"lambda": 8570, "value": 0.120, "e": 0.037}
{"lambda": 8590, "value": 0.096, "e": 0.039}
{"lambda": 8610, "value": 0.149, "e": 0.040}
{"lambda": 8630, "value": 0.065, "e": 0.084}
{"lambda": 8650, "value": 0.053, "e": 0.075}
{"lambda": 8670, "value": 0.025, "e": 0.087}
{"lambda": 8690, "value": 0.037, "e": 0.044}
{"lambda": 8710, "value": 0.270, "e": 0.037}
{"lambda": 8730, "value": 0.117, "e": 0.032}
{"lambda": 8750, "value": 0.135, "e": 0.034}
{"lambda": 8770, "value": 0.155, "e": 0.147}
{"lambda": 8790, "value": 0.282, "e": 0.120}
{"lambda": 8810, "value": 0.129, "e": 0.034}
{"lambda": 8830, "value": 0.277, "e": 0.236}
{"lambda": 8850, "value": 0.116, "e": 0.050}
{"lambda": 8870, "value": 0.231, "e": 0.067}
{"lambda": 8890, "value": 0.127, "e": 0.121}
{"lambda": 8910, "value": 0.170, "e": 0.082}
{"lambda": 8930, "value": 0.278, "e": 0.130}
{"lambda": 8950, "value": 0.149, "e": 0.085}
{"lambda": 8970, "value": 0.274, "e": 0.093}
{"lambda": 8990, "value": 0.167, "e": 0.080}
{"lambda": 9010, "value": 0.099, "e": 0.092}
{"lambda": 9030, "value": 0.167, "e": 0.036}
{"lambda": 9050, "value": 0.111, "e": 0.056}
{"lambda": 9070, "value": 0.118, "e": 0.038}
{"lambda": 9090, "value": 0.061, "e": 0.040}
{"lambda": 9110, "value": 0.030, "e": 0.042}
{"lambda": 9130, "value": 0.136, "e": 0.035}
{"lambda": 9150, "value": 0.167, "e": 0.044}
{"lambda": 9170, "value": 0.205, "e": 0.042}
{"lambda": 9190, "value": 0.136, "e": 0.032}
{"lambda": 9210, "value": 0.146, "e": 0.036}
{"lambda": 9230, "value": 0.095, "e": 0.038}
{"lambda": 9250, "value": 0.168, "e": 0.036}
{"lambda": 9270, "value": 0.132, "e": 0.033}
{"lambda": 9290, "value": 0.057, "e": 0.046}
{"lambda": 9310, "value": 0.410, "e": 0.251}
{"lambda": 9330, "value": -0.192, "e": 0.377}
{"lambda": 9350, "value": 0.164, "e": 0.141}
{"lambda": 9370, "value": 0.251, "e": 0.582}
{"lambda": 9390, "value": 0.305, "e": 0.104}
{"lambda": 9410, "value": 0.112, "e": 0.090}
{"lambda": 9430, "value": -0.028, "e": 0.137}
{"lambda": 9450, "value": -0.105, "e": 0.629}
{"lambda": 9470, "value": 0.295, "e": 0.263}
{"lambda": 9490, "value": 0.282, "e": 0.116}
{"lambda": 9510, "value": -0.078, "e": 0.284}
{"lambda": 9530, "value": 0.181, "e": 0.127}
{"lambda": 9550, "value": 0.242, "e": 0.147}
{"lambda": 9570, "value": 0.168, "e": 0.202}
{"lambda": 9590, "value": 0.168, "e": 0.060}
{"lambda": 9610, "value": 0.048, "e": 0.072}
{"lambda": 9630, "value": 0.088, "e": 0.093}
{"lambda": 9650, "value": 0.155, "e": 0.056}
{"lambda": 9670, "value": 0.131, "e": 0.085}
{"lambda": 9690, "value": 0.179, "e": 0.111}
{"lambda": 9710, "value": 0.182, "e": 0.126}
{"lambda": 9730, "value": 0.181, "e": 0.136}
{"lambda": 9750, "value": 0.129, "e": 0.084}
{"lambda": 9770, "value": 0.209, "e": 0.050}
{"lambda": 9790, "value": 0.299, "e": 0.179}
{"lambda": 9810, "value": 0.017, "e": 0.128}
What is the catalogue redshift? 0.791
